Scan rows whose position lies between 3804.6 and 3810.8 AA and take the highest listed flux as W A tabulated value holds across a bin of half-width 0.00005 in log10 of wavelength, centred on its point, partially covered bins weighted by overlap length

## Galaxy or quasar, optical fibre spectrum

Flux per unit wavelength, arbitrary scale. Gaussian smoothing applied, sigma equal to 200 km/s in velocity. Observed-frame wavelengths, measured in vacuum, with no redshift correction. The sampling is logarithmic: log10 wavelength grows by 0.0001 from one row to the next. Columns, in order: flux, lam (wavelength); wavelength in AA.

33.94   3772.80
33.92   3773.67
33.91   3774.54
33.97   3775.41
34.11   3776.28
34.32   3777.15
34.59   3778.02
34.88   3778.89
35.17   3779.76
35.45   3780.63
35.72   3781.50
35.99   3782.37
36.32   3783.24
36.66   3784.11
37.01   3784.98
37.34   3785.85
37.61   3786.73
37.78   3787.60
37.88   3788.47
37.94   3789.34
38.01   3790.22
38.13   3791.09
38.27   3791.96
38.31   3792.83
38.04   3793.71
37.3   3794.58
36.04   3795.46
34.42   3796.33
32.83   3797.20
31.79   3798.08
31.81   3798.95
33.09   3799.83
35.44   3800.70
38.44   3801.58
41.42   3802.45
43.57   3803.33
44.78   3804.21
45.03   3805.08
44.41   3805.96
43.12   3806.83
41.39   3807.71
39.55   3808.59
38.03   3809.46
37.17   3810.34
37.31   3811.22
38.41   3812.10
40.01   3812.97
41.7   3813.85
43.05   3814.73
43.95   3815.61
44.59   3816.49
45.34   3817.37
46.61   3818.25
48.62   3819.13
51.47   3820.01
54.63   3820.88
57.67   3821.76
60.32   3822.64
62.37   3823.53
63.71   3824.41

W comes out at 45.03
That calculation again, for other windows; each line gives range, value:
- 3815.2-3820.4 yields 51.47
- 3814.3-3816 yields 43.95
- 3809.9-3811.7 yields 37.31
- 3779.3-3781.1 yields 35.45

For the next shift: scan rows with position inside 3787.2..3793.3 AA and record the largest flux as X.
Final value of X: 38.31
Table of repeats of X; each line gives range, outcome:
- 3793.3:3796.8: 38.04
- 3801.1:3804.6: 44.78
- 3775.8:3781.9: 35.72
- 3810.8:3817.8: 45.34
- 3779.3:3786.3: 37.34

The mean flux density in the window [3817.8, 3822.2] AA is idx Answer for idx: 51.9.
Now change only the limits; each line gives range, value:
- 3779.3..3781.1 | 35.3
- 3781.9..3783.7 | 36.2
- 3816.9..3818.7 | 45.9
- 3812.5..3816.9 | 42.6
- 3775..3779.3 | 34.4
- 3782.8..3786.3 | 36.8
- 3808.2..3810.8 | 38.2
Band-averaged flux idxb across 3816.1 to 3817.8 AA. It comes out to 44.9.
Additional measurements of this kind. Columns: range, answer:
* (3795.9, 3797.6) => 33.7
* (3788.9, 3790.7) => 37.9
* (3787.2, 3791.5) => 37.9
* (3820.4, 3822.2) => 56.3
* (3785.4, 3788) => 37.5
